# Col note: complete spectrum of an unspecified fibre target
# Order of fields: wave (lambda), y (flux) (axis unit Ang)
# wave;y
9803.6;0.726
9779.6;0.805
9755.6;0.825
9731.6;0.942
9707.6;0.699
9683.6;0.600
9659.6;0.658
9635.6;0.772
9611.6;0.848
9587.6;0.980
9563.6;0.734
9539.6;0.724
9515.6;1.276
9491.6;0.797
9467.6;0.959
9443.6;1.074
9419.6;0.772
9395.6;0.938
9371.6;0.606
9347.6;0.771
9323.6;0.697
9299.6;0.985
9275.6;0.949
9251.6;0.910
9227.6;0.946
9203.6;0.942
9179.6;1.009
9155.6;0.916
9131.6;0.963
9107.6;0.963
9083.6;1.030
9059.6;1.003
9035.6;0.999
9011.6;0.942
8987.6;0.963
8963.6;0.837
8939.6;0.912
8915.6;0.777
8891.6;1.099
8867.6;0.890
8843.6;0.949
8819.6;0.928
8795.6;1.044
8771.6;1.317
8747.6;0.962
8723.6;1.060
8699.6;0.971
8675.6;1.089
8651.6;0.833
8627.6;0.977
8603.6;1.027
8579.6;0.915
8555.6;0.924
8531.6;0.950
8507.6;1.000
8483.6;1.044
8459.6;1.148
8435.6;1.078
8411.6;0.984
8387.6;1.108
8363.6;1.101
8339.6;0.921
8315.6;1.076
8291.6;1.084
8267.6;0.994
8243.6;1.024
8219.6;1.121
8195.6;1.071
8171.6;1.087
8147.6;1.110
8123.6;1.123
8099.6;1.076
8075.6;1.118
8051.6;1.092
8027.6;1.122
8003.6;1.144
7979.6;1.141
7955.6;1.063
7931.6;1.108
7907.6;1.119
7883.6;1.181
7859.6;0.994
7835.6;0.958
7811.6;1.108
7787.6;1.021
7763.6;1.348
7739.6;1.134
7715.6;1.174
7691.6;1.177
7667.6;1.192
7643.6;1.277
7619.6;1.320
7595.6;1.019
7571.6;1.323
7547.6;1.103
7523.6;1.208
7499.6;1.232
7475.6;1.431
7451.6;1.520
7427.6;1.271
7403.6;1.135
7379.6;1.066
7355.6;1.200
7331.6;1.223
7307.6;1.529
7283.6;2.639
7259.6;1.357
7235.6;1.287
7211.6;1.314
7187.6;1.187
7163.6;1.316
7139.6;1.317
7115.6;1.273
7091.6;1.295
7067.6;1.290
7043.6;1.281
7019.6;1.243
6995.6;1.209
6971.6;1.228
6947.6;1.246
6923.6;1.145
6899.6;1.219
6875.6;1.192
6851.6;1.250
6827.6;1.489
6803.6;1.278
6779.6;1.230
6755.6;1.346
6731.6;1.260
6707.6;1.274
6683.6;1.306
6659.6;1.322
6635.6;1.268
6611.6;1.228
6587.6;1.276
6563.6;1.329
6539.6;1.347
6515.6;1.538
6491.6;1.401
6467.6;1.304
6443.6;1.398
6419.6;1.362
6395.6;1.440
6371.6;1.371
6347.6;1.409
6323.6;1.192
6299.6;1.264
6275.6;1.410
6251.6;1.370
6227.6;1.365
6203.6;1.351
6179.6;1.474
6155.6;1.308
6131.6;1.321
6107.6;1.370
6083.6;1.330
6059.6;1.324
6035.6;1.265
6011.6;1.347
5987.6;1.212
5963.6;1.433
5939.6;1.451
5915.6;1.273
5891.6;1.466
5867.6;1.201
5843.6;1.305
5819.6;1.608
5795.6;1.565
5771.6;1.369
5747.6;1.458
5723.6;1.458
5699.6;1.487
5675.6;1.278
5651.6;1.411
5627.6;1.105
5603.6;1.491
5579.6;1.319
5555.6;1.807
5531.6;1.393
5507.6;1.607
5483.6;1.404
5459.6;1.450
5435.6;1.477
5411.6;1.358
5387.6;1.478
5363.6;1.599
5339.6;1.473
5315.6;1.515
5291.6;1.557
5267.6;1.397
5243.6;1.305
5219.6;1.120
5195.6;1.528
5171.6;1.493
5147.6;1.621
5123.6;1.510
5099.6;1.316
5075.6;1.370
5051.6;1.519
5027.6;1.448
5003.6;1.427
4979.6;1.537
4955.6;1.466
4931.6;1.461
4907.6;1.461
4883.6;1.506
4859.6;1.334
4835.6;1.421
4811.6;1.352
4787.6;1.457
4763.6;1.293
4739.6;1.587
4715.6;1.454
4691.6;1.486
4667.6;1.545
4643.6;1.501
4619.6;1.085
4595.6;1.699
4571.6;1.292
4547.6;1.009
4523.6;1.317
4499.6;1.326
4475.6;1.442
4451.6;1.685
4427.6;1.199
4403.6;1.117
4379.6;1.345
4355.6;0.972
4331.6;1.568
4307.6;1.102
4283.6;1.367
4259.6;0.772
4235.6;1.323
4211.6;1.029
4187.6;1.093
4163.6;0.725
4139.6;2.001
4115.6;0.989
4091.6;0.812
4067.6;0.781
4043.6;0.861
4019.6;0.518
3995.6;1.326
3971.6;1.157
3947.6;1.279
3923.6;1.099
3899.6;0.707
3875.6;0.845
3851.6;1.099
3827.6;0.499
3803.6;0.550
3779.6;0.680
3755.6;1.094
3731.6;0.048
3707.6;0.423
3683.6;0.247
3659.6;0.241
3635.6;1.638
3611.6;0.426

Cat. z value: 0.109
